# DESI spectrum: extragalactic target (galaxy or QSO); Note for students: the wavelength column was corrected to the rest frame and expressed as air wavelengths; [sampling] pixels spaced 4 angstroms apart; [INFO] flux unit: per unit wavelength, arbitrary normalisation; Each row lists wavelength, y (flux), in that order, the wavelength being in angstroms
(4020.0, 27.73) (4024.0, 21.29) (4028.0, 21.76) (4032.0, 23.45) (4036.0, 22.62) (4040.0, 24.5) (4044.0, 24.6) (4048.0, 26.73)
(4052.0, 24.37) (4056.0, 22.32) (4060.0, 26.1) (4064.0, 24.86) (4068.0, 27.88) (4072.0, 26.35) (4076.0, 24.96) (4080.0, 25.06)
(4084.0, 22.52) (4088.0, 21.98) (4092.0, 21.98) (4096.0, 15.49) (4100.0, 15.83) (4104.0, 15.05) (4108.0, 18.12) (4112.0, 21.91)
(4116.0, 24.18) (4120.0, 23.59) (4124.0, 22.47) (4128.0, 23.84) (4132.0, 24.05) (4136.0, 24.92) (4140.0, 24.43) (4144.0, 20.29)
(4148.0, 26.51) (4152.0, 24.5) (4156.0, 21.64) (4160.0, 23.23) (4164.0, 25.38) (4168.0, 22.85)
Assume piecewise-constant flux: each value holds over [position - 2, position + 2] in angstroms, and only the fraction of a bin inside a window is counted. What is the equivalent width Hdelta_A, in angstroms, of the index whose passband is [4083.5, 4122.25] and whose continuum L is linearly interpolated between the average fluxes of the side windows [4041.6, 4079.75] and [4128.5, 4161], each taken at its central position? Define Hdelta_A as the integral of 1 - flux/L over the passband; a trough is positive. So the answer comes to 7.2 angstroms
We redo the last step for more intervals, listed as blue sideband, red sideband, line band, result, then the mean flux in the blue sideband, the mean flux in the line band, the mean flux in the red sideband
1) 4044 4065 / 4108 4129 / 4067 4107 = 3.95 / 24.9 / 21.5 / 22.7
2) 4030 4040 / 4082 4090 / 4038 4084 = -4.76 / 23.3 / 25.1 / 22.2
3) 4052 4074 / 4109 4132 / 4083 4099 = 2.77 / 25.4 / 20.1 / 23.1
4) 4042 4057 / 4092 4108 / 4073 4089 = -3.47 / 24.7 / 23.9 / 16.6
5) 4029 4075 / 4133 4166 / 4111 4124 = 0.52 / 24.8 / 23.2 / 23.9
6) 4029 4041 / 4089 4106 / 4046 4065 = -3.15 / 23.3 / 24.9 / 17.4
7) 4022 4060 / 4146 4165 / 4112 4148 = 0.78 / 23.7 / 23.6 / 24.2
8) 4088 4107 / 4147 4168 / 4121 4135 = -1.80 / 17.7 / 23.6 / 24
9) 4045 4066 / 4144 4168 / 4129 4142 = -0.21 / 24.9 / 24.4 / 23.8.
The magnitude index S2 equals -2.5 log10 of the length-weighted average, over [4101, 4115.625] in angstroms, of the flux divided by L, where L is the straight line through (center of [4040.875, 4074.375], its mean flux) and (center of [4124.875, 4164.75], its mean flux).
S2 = 0.283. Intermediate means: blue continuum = 25.4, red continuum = 23.8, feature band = 18.8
